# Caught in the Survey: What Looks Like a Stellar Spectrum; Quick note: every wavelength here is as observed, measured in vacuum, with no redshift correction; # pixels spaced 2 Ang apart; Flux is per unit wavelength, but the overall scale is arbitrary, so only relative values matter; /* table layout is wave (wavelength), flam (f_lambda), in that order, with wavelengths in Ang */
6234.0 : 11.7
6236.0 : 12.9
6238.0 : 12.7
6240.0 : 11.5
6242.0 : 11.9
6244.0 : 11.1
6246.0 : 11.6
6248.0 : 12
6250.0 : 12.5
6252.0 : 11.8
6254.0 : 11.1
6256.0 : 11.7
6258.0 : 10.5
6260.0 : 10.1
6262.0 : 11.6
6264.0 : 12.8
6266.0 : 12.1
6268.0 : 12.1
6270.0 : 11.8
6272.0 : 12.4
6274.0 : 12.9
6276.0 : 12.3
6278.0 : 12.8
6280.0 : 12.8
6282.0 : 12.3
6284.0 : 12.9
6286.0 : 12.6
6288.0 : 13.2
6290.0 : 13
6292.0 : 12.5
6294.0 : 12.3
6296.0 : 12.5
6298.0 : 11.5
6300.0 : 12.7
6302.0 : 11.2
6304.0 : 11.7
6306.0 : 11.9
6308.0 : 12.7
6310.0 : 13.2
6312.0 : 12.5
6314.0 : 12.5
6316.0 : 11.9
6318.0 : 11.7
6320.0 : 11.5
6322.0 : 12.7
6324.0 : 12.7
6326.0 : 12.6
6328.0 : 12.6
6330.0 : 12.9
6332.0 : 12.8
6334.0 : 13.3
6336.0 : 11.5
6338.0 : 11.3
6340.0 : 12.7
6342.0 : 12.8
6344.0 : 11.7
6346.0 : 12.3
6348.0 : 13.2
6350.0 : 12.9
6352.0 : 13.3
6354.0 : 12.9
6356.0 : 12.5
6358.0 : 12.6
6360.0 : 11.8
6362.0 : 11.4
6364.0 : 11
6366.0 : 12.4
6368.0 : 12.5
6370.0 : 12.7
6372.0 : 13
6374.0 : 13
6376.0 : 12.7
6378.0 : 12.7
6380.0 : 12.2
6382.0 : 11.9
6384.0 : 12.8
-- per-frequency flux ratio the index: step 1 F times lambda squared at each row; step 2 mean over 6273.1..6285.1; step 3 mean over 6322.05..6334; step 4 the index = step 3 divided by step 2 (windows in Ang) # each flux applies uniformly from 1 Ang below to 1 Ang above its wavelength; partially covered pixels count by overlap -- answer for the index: 1.0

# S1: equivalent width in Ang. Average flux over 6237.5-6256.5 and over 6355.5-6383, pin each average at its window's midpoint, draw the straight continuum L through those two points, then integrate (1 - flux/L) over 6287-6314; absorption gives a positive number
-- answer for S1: -0.8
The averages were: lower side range 11.8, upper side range 12.3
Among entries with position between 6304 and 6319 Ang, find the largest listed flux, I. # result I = 13.2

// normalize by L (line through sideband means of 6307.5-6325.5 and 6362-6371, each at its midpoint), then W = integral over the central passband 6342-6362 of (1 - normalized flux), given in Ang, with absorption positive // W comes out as -0.6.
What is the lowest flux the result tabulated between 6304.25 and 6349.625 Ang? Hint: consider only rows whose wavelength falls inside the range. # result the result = 11.3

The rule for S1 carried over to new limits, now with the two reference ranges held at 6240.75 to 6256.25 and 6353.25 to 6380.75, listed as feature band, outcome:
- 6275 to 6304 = -1.2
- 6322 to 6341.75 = -0.5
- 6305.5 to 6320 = -0.3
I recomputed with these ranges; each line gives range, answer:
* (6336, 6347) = 12.8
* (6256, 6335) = 13.3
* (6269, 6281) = 12.9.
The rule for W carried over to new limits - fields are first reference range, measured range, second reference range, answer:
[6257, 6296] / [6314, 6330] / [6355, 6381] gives 0.01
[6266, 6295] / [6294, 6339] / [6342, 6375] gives 0.86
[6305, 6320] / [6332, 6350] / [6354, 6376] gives -0.13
